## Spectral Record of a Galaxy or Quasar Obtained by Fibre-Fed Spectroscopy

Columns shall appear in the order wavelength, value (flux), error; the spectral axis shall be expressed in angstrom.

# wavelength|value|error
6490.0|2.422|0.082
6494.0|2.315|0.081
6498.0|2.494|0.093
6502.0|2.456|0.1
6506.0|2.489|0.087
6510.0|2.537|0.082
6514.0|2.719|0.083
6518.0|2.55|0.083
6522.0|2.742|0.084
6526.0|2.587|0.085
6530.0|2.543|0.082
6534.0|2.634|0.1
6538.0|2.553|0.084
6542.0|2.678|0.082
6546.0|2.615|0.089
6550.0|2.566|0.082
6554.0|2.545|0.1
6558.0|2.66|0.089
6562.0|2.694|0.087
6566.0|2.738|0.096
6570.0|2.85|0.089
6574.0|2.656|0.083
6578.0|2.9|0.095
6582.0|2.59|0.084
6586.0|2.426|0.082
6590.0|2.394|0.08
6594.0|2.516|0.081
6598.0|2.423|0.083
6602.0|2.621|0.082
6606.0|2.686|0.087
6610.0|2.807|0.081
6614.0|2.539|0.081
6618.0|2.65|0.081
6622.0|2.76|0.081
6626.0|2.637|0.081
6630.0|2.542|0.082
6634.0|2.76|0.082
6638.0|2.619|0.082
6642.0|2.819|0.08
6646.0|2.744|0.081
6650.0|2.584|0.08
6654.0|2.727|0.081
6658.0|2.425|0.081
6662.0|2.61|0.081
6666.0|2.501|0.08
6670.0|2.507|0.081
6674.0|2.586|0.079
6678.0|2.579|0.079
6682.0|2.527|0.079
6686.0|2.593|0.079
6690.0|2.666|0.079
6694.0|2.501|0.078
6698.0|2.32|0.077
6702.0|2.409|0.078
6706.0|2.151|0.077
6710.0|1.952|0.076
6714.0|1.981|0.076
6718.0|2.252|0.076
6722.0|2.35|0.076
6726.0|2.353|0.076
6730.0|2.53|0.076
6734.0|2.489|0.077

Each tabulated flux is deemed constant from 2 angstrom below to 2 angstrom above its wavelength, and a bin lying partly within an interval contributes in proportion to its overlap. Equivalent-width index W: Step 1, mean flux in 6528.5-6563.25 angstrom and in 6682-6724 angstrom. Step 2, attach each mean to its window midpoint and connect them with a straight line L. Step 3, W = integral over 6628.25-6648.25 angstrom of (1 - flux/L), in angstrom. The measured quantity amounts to -2.08 angstrom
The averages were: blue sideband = 2.61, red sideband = 2.33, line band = 2.7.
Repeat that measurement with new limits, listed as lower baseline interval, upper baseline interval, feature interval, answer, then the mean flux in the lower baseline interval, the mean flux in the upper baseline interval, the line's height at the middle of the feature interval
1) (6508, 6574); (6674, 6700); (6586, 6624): 0.0 angstrom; 2.64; 2.54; 2.59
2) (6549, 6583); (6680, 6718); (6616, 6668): -3.2 angstrom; 2.7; 2.34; 2.49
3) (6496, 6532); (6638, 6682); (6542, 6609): -1.0 angstrom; 2.57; 2.6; 2.58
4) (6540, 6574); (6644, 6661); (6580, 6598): 1.2 angstrom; 2.67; 2.62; 2.65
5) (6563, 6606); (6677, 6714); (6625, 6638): -0.6 angstrom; 2.62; 2.38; 2.52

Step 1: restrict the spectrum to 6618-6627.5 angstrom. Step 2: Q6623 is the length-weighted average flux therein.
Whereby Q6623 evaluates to 2.69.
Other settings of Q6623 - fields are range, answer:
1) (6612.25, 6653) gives 2.67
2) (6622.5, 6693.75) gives 2.61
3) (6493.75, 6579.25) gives 2.62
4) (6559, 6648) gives 2.65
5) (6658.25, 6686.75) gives 2.55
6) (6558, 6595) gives 2.64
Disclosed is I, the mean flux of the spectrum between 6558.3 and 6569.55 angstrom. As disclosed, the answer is 2.73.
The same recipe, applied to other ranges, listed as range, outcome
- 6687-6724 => 2.3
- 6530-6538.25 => 2.59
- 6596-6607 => 2.57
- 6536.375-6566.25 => 2.63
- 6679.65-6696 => 2.57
